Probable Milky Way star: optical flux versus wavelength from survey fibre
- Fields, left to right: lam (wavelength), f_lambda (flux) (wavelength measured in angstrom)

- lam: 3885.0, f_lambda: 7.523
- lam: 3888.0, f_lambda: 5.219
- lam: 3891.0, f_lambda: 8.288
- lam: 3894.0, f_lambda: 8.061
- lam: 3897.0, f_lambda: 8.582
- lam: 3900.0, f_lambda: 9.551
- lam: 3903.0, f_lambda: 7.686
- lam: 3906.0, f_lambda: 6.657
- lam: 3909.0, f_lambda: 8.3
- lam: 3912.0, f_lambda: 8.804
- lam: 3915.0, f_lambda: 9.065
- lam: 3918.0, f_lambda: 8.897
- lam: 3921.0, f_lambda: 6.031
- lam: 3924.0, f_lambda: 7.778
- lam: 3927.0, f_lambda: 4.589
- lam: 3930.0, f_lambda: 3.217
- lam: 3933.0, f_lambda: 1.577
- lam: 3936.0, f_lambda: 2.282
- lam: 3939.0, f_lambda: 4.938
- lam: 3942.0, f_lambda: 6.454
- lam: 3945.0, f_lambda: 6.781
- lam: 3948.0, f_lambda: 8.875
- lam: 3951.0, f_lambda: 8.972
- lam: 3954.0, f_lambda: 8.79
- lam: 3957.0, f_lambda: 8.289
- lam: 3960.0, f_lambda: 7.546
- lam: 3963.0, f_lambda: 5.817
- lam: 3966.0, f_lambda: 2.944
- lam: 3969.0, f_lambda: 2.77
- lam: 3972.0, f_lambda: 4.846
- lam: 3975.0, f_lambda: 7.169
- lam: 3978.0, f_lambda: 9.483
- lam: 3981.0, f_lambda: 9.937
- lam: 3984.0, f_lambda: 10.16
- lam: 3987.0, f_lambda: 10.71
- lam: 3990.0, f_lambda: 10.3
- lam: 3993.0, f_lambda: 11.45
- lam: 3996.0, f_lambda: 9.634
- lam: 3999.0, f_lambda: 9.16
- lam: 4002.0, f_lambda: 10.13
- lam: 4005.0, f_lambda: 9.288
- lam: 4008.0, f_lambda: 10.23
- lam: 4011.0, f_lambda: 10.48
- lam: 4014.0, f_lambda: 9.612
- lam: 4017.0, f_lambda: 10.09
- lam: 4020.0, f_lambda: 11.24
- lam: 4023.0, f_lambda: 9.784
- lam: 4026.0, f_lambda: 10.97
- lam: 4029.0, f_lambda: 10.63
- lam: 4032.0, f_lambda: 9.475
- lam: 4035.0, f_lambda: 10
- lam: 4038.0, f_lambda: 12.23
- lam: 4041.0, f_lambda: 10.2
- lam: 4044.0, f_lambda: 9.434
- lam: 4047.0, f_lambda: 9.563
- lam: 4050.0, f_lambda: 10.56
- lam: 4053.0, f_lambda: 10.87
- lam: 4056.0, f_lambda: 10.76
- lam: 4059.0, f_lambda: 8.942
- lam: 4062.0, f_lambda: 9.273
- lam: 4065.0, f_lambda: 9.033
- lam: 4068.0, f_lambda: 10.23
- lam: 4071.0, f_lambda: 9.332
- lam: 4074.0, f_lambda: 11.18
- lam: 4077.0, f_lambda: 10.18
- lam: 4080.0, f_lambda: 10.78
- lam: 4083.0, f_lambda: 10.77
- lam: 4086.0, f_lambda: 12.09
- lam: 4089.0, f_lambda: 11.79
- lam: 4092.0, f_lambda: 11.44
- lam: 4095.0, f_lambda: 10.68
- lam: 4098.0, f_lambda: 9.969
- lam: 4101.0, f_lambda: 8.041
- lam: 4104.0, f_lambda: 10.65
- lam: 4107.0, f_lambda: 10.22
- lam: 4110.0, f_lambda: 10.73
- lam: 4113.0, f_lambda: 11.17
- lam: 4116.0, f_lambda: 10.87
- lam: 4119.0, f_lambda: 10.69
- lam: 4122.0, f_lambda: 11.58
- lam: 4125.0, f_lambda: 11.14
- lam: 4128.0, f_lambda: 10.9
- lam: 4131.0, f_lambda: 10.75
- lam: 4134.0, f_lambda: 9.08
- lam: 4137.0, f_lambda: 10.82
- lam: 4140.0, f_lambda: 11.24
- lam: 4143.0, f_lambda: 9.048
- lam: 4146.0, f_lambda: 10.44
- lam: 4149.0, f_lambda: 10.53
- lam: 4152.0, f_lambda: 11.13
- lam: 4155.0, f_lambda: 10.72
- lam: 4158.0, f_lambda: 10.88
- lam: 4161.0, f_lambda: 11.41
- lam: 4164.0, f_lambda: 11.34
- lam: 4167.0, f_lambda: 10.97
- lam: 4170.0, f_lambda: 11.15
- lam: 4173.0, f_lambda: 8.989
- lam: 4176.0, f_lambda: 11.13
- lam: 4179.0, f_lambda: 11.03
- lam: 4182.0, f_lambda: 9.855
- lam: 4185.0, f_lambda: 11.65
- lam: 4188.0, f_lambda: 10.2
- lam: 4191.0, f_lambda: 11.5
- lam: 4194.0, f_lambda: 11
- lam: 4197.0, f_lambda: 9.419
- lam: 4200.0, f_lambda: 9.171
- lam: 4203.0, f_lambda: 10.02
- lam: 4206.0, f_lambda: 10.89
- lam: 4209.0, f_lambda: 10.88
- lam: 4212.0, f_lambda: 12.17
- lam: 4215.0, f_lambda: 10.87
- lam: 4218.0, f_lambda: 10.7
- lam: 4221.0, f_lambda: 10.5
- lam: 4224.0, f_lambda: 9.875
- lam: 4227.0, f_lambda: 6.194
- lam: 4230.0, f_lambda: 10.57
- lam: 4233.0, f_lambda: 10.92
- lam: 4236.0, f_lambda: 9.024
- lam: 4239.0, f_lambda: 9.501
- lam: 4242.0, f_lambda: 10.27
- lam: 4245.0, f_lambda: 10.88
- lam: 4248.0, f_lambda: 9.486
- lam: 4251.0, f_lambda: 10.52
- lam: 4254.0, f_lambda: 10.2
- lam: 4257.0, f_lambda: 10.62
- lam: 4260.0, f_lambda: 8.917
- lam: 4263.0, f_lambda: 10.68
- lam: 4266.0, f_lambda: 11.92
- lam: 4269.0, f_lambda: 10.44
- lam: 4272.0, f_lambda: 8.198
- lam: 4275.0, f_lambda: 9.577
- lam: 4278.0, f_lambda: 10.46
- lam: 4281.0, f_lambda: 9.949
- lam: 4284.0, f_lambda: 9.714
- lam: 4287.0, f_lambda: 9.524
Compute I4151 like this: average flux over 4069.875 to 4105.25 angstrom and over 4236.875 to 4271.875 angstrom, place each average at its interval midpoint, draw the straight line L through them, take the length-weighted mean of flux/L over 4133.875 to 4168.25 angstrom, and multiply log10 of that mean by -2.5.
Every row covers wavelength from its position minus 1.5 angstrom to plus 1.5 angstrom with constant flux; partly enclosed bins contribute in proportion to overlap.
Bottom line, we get -0.03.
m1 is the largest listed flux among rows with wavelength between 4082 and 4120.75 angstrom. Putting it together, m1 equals 12.09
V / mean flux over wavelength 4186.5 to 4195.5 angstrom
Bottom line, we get 10.9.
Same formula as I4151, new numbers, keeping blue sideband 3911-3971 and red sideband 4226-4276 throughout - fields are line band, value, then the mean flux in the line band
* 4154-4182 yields -0.208 mag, 10.8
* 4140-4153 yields -0.195 mag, 10.4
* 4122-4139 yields -0.249 mag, 10.7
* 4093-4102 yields -0.206 mag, 9.75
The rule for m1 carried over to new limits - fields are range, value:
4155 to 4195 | 11.65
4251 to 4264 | 10.68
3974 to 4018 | 11.45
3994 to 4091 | 12.23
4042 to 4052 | 10.56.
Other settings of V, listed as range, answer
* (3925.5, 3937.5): 2.92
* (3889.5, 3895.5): 8.17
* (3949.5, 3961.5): 8.4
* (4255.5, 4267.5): 10.5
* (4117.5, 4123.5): 11.1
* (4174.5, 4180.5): 11.1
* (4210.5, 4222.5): 11.1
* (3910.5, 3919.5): 8.92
